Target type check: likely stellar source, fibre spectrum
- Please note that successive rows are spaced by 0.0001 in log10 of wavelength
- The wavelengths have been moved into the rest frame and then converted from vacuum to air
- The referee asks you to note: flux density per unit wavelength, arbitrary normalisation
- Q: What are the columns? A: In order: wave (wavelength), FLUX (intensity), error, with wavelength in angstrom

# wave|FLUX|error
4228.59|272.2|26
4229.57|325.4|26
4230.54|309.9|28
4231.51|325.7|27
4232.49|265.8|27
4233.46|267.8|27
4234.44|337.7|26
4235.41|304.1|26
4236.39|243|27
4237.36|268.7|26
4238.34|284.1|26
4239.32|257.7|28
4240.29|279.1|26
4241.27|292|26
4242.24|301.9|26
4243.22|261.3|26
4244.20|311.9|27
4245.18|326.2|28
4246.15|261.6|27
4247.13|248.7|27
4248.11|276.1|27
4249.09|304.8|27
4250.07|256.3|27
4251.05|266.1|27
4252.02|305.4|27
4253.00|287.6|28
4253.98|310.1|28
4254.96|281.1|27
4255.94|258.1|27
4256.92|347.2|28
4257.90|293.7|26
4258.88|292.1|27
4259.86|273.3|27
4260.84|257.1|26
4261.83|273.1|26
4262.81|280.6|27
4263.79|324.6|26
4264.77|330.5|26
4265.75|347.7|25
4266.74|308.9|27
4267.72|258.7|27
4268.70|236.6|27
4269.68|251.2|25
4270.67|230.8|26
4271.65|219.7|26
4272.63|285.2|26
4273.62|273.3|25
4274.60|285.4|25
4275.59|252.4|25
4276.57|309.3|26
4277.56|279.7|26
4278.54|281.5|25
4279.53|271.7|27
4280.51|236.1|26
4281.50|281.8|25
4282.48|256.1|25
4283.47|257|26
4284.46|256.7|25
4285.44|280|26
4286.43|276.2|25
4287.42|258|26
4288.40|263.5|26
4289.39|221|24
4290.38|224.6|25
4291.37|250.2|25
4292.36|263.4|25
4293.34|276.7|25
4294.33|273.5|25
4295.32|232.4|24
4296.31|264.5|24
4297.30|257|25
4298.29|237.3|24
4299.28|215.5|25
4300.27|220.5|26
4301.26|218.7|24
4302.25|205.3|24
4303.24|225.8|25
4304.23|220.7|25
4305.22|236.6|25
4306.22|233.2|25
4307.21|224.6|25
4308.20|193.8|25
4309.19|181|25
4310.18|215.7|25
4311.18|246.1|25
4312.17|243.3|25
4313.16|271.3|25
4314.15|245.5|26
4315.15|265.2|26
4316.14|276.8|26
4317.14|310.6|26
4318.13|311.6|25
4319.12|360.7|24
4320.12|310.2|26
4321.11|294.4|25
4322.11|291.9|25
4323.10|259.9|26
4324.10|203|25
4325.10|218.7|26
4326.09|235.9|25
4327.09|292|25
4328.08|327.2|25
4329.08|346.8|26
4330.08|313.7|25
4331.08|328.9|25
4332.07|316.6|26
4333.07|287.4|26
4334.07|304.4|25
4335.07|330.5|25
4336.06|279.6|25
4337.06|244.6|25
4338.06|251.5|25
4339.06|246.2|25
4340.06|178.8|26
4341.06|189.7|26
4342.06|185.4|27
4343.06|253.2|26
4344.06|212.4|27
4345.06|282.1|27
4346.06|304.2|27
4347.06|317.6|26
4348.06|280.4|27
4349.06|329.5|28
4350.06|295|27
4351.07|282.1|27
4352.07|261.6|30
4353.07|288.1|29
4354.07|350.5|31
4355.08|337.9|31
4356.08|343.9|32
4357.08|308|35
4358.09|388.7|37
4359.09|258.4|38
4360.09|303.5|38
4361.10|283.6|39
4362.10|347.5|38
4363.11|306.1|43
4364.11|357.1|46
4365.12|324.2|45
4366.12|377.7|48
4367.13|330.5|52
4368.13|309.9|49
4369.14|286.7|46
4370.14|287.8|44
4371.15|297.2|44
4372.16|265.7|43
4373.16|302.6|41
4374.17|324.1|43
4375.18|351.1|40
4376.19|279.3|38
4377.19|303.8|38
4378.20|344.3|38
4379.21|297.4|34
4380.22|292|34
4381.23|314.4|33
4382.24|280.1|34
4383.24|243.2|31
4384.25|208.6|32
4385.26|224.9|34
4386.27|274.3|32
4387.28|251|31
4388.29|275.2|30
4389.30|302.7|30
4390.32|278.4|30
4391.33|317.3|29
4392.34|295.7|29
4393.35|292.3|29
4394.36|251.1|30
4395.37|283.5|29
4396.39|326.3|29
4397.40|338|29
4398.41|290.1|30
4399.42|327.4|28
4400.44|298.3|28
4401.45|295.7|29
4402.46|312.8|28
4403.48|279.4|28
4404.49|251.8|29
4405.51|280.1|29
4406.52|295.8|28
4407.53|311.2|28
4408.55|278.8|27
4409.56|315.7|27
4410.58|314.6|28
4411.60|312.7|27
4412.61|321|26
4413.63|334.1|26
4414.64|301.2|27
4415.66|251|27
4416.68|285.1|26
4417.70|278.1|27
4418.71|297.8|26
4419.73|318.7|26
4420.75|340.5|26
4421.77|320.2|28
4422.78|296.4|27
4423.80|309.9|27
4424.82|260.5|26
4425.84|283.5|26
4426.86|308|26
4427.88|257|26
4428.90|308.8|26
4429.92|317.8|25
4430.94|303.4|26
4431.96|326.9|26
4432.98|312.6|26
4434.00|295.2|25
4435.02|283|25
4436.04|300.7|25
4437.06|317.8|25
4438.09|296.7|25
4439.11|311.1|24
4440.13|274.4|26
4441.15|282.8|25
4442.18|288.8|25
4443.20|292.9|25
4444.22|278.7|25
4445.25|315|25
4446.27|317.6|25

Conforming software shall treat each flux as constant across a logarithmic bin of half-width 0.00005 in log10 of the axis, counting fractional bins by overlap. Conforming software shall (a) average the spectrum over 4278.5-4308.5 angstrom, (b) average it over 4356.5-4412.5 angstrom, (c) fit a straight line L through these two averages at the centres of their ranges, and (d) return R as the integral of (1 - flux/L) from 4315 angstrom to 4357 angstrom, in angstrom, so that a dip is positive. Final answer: -2.1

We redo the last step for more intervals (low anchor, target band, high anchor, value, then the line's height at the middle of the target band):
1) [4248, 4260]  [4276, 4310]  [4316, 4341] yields 4.76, 286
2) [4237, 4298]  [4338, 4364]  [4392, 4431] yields 0.25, 288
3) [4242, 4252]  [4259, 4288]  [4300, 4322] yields -0.46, 269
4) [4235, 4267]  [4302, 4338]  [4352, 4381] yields 4.24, 304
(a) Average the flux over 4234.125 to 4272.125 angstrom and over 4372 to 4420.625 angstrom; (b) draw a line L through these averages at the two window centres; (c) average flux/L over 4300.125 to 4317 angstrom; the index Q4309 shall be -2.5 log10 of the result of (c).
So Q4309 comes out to 0.23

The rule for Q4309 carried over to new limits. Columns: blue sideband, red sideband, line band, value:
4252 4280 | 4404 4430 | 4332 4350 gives 0.09 mag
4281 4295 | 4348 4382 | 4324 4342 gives 0.07 mag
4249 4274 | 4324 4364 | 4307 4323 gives 0.08 mag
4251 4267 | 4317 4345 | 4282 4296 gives 0.12 mag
